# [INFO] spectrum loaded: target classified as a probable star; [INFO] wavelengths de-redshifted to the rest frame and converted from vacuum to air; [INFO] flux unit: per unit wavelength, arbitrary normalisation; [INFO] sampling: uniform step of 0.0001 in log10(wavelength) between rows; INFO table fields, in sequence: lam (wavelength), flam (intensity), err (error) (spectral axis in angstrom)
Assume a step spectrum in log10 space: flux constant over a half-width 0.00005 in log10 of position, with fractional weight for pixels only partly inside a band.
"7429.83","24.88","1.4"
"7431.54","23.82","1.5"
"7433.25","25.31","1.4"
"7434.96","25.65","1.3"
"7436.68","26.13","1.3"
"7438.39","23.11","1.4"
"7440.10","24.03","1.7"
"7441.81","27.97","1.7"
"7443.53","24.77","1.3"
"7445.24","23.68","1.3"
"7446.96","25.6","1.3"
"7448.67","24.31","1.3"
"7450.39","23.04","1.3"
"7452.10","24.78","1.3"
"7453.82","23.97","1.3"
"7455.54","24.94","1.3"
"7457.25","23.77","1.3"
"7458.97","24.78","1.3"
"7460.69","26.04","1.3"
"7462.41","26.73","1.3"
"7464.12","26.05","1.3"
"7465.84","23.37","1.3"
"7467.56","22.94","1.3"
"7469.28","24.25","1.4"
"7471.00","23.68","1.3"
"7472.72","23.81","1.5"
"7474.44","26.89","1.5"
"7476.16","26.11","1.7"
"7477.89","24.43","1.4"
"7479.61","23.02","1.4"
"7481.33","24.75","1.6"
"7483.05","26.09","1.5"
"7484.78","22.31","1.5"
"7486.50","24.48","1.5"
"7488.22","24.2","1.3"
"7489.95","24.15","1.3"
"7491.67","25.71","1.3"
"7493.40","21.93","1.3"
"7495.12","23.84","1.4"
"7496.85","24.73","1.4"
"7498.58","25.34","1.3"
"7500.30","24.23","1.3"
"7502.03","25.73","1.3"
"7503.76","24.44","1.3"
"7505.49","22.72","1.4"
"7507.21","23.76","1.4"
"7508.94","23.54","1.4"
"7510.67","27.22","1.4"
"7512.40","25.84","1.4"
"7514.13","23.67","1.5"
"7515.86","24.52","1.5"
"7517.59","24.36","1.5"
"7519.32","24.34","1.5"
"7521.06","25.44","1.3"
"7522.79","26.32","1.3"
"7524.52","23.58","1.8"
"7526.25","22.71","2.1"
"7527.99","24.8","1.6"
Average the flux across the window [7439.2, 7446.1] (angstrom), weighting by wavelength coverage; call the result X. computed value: 25.1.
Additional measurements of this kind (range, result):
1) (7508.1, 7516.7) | 25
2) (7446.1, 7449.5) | 25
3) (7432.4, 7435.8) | 25.5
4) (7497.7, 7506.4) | 24.5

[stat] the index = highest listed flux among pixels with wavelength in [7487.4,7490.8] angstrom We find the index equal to 24.2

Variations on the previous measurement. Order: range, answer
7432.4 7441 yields 26.13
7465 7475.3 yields 26.89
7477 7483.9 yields 26.09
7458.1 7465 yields 26.73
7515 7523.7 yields 26.32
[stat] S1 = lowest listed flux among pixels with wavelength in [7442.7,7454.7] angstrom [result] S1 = 23.04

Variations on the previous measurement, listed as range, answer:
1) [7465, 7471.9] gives 22.94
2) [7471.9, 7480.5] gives 23.02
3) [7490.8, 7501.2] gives 21.93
